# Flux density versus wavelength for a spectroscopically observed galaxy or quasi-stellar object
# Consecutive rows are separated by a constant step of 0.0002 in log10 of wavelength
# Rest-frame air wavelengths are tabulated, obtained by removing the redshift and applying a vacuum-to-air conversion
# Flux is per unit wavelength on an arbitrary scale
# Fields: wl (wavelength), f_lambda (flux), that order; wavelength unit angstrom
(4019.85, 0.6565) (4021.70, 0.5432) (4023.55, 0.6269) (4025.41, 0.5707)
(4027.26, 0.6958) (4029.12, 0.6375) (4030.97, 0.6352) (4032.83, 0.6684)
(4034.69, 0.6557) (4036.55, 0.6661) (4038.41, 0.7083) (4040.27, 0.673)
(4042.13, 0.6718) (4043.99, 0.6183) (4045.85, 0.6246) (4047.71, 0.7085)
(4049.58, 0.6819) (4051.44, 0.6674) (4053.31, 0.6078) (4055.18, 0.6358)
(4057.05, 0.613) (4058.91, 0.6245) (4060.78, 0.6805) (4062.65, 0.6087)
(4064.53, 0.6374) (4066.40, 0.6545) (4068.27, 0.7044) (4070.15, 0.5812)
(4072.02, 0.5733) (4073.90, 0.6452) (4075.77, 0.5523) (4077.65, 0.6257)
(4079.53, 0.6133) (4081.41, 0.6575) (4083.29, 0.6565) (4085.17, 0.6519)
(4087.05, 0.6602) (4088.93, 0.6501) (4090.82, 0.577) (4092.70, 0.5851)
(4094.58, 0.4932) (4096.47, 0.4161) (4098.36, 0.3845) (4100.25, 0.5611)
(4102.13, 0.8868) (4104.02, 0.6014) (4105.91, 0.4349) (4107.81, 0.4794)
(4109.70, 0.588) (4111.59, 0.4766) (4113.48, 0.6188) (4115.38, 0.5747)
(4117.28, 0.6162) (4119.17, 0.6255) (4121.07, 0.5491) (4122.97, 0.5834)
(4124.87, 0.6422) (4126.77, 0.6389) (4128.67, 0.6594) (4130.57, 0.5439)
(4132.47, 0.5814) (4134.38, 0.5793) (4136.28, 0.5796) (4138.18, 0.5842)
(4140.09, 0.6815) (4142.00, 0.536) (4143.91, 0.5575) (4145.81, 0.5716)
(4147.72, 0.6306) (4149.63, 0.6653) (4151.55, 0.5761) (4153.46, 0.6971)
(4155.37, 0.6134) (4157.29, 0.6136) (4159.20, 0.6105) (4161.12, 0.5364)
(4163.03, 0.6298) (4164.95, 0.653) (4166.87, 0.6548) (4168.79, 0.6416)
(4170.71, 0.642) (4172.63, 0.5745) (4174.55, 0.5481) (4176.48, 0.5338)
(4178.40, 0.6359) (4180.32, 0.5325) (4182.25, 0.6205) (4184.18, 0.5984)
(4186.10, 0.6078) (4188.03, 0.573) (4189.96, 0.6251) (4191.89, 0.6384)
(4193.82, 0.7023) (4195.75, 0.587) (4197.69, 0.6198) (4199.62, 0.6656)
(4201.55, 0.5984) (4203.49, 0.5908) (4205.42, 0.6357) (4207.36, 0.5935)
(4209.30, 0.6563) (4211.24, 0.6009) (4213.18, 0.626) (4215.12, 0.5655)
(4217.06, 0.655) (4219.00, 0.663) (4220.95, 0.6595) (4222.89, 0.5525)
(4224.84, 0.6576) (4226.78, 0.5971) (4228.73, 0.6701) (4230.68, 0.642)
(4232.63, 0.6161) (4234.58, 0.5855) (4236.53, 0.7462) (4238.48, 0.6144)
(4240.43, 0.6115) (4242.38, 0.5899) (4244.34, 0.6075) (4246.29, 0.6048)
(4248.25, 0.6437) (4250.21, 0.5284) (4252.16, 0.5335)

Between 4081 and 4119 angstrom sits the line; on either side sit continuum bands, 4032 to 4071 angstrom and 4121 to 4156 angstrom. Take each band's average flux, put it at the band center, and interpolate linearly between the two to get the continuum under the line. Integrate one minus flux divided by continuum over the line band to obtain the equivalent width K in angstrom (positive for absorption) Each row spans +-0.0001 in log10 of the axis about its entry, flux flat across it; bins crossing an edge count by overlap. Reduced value 2.89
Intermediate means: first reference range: 0.652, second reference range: 0.605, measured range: 0.578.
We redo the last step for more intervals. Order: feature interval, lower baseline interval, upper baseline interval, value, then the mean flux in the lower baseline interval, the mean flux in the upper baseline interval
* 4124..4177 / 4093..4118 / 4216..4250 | -2.78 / 0.549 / 0.628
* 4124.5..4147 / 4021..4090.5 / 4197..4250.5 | 1.29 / 0.64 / 0.623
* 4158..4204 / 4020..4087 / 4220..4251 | 1.26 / 0.64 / 0.621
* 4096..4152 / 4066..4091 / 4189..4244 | 4.14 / 0.63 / 0.627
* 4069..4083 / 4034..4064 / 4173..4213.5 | 0.73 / 0.653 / 0.608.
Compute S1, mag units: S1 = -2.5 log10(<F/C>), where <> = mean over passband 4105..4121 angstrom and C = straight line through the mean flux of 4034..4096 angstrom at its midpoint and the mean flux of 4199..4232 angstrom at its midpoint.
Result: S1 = 0.145 mag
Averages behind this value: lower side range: 0.633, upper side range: 0.625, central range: 0.552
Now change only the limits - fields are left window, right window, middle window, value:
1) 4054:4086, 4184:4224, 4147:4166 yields 0.00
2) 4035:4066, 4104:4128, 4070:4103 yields 0.02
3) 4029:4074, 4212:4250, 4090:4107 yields 0.17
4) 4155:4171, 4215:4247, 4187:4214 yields 0.00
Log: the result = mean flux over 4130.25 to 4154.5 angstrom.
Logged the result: 0.6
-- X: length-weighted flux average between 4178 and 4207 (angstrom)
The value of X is 0.615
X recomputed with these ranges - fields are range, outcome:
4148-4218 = 0.615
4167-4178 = 0.595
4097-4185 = 0.594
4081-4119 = 0.578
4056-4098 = 0.609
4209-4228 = 0.623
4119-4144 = 0.596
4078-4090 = 0.646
